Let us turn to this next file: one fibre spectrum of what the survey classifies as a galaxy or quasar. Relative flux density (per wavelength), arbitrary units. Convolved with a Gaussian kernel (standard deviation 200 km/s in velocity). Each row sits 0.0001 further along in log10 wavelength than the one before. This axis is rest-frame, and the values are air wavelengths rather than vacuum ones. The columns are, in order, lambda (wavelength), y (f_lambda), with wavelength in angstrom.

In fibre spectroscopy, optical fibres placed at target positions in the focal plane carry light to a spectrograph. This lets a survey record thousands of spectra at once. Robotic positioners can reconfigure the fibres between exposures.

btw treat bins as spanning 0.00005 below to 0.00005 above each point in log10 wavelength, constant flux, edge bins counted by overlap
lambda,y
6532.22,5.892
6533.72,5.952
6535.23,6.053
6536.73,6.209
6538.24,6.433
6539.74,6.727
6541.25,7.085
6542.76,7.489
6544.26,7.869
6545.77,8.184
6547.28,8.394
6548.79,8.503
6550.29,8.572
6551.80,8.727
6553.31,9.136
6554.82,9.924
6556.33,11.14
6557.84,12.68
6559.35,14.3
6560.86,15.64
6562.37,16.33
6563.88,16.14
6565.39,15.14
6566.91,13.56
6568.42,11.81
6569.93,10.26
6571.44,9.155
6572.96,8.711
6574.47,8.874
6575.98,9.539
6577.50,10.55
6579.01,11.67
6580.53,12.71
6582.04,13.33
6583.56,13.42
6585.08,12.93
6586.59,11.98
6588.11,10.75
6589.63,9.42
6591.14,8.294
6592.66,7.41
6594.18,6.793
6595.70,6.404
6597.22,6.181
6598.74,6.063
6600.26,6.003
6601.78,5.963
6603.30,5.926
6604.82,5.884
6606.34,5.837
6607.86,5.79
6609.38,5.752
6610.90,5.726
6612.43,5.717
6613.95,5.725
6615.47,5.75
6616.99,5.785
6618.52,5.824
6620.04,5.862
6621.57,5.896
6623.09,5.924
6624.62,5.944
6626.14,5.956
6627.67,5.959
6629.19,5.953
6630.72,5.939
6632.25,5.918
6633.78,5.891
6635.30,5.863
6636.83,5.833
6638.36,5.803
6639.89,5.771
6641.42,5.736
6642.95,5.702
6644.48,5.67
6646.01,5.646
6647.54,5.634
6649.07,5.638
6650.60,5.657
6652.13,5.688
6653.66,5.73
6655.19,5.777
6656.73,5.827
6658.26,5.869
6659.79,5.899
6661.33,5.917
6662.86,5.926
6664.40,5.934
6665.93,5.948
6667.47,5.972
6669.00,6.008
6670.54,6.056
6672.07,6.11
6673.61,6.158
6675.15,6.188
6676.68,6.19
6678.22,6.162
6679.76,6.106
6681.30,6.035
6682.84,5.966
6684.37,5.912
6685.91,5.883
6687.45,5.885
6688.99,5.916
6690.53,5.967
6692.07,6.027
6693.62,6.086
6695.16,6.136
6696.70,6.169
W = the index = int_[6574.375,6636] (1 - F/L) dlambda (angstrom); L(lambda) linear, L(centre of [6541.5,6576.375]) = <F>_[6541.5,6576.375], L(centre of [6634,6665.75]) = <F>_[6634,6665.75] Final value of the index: 6.8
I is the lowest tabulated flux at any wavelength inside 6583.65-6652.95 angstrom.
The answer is 5.634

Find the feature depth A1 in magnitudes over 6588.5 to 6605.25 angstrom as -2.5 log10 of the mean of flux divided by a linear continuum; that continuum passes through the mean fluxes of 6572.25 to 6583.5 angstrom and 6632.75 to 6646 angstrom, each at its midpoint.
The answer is 0.341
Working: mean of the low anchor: 10.9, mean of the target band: 6.86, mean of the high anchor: 5.78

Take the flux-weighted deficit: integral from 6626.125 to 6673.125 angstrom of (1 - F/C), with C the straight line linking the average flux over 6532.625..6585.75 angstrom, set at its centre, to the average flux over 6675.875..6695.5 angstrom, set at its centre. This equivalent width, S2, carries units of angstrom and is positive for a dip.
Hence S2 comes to 8.9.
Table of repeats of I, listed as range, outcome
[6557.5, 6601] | 6.003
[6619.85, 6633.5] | 5.862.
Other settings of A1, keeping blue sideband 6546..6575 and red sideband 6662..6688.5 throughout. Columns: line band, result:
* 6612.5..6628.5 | 0.41 mag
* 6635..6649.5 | 0.30 mag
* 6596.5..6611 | 0.50 mag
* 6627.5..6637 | 0.33 mag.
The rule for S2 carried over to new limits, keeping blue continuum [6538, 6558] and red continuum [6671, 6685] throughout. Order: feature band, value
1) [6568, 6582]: -4.23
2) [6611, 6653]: 7.02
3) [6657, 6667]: 0.76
